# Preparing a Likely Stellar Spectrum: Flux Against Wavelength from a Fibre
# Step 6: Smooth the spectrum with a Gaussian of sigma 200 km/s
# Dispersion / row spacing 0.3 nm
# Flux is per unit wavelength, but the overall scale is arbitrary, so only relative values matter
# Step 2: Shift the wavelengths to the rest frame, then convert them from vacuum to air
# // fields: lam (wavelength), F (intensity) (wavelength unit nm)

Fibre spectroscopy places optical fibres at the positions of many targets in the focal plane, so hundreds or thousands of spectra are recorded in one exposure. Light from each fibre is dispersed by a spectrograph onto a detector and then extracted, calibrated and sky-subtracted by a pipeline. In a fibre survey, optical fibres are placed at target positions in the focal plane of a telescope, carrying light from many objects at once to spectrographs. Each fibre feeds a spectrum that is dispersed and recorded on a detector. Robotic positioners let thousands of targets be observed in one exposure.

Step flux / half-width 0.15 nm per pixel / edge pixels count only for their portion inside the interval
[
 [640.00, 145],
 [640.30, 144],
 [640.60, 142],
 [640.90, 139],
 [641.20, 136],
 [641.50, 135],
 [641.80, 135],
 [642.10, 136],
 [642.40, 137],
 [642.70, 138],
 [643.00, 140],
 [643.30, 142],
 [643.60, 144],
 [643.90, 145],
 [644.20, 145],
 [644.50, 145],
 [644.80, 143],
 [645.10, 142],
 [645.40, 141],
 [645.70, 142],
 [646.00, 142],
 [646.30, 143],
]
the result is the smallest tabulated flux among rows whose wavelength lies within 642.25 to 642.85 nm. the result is 137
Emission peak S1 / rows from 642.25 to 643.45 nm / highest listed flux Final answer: 142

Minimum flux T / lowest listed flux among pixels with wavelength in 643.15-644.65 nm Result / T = 142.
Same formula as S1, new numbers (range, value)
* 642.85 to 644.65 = 145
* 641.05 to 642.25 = 136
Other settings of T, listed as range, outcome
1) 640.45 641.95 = 135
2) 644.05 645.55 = 141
